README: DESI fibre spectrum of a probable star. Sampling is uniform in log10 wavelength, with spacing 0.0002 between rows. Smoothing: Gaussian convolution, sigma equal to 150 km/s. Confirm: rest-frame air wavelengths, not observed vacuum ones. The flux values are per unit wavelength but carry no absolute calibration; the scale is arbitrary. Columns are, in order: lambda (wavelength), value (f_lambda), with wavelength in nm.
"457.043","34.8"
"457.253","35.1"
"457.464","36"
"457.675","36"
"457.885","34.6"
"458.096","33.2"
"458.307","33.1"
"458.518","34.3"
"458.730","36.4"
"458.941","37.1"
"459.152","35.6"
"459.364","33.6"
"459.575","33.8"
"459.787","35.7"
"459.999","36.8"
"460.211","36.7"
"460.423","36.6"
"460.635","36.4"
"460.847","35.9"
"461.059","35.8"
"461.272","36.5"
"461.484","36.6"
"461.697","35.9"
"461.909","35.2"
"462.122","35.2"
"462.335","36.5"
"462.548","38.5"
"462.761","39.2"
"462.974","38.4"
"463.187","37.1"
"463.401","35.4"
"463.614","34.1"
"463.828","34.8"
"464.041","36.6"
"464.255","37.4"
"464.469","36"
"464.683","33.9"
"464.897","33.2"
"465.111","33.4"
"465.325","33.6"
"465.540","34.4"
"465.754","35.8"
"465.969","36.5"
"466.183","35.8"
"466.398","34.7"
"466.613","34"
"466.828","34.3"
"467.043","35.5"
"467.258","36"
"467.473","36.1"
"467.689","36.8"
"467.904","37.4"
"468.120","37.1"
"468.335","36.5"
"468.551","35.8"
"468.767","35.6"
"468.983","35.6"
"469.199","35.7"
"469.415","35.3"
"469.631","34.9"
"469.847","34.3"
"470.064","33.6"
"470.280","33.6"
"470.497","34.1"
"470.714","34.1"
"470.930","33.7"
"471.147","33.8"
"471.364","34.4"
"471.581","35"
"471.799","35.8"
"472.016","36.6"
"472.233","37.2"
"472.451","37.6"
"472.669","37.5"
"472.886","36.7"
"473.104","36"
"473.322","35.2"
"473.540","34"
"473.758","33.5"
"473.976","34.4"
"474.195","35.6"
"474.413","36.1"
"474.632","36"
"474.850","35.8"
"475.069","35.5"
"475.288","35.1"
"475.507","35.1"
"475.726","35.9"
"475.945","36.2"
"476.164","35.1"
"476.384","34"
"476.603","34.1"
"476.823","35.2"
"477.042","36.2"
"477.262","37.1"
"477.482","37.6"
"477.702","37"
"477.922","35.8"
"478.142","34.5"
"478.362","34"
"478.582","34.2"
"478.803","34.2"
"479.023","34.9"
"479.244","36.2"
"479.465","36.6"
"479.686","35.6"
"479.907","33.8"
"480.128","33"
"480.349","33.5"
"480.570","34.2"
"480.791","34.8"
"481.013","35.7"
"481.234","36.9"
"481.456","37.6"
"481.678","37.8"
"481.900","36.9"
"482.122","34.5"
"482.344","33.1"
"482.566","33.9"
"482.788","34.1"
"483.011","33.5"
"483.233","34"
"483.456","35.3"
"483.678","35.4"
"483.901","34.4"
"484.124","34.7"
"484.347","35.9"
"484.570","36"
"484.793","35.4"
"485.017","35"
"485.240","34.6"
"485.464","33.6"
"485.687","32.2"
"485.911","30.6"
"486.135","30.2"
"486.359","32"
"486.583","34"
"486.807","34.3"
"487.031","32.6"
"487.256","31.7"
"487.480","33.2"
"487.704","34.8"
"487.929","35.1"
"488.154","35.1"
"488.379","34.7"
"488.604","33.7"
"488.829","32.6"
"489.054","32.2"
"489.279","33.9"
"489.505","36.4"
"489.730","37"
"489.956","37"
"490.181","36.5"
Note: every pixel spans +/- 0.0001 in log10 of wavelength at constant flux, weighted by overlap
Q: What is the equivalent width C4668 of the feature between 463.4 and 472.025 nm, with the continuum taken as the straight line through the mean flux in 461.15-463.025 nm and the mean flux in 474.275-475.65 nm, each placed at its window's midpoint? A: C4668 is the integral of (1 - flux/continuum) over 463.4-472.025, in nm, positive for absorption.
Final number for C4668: 0.28 nm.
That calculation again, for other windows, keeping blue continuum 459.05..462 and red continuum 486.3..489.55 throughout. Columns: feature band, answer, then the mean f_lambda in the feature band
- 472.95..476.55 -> -0.05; 35.2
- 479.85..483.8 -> -0.08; 34.9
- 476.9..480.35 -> -0.09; 35.3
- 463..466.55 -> 0.03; 35.2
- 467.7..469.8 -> -0.05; 36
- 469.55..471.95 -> 0.05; 34.3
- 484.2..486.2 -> 0.01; 33.8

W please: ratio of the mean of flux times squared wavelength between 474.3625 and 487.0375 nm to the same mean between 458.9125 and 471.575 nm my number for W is 1.0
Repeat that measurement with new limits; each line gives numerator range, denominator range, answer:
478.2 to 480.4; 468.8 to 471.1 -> 1.04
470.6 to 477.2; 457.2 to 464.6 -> 1.04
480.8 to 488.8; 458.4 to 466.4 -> 1.05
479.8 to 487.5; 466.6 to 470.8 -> 1.03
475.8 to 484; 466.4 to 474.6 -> 1.03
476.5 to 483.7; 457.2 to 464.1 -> 1.07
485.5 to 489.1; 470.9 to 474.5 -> 0.99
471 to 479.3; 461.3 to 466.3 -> 1.04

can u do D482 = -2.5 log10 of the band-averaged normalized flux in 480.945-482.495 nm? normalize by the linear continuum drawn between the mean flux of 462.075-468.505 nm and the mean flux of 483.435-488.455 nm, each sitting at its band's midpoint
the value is -0.05 mag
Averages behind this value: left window 35.8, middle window 36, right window 33.9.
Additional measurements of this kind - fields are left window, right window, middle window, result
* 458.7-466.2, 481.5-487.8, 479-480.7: -0.01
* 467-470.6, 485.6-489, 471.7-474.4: -0.03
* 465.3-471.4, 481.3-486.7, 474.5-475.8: -0.02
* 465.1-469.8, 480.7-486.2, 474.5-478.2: -0.02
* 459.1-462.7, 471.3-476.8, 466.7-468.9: -0.01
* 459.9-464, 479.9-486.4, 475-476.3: -0.01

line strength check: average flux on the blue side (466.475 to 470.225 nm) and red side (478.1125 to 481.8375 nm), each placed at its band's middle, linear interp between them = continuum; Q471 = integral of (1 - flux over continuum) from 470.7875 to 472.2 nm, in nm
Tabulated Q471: 0.02 nm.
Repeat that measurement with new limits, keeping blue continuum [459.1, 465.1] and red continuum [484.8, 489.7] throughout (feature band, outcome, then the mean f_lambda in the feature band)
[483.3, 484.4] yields -0.04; 35.1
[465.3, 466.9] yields 0.03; 35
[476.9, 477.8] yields -0.06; 36.9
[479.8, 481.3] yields -0.01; 34.5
